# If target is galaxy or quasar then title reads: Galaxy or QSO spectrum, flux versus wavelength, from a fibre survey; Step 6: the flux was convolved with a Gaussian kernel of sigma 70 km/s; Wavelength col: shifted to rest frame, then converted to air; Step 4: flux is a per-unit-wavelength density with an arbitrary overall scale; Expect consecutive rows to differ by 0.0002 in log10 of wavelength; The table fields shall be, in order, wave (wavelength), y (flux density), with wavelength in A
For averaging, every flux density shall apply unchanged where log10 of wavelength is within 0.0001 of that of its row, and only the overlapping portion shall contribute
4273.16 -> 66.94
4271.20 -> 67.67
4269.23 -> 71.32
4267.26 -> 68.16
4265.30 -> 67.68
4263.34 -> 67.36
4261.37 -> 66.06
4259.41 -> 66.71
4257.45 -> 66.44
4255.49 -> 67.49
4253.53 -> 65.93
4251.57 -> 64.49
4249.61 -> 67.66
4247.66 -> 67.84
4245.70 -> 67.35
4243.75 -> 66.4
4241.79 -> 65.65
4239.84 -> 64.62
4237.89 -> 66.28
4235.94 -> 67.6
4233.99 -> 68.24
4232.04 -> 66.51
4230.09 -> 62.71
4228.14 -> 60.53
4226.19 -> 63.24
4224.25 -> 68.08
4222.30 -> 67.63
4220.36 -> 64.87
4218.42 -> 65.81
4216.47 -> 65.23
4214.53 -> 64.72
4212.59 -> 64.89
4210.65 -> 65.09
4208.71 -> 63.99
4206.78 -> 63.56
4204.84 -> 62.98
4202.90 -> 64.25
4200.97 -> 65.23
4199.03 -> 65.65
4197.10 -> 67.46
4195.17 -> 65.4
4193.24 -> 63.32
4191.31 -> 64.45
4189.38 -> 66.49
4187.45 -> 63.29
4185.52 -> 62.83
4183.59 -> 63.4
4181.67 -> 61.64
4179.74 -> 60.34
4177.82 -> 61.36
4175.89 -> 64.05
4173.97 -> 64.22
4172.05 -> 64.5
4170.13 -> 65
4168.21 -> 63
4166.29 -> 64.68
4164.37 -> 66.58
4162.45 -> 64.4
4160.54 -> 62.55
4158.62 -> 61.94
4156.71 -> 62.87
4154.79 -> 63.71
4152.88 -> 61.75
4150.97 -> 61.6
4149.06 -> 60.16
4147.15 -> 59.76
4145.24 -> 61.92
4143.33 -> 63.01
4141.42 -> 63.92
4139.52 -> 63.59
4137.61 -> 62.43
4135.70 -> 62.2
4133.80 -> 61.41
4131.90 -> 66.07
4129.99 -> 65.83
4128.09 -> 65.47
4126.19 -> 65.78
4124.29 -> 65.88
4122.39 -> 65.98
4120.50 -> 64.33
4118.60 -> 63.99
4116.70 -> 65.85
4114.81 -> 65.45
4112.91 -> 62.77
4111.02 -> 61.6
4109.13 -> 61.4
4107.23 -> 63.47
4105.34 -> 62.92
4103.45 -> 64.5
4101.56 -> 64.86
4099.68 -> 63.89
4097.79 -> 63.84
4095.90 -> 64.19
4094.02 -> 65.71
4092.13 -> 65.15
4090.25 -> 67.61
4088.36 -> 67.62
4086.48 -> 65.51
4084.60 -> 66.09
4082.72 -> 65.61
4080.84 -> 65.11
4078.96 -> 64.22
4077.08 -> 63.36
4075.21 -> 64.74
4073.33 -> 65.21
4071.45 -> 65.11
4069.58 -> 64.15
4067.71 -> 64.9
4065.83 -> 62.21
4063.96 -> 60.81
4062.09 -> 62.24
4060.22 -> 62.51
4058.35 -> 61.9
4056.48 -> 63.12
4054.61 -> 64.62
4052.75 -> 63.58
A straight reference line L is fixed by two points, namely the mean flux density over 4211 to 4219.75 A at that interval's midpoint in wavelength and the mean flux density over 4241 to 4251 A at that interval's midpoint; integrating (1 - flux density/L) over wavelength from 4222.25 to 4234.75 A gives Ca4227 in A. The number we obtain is 0.16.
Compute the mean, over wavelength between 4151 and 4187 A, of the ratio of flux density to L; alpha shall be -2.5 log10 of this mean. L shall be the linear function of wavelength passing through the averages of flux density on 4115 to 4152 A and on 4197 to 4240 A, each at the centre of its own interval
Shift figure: 0.02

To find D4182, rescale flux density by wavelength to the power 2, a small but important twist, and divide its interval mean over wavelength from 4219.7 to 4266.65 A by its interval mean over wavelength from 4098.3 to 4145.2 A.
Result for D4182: 1.10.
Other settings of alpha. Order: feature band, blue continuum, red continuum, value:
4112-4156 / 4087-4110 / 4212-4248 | 0.02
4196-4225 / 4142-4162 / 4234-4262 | -0.01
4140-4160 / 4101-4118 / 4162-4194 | 0.03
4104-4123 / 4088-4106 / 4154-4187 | 0.01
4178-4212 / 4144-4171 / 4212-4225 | 0.01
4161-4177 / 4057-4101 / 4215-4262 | 0.01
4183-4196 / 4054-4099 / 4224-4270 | 0.03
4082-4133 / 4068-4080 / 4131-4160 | -0.02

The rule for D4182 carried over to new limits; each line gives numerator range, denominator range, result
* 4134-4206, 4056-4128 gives 1.02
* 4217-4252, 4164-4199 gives 1.06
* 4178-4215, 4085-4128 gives 1.03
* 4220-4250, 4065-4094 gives 1.09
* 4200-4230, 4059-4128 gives 1.06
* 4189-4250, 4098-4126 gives 1.07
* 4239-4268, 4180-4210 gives 1.07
